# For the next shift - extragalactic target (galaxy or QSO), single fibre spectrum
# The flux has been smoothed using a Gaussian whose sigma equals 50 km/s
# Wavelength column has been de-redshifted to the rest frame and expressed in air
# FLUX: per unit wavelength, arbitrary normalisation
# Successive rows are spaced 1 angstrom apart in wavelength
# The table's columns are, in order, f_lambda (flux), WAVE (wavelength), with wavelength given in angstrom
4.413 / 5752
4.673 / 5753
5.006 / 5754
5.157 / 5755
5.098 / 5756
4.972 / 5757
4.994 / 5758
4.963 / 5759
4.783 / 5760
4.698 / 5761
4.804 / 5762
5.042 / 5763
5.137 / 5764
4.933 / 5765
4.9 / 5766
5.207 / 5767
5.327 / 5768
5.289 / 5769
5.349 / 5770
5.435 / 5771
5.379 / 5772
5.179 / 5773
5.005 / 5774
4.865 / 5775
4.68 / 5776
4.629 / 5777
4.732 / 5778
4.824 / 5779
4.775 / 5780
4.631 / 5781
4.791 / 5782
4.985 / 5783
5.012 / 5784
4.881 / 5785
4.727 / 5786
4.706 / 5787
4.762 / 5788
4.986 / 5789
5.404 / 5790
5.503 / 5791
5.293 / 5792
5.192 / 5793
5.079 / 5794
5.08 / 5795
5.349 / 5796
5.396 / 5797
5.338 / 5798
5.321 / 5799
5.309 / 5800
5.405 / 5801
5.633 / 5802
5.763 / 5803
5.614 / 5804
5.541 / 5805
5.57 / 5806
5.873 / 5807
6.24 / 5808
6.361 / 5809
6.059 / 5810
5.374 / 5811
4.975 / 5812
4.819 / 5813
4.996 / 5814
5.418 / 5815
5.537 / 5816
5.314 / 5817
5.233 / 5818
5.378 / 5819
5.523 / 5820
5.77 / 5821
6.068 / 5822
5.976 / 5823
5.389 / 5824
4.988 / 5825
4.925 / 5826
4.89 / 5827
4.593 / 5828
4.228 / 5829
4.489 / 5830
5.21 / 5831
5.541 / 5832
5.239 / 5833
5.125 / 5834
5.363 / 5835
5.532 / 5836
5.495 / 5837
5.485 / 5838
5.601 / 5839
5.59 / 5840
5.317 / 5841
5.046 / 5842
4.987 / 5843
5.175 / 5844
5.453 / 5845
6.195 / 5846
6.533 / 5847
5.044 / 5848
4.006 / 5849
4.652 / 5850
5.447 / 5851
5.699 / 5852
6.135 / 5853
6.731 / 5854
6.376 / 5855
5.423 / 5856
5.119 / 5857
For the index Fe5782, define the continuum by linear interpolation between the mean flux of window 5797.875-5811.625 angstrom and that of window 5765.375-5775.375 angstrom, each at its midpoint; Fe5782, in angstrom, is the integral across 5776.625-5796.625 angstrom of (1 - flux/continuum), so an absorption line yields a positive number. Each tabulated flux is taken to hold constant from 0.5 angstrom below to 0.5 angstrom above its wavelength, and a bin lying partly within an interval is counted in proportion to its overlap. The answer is 1.7 angstrom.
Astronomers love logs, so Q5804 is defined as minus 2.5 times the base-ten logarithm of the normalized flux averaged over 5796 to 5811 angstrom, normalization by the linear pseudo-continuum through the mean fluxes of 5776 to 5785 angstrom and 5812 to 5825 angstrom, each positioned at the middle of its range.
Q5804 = -0.10 mag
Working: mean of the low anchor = 4.8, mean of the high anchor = 5.42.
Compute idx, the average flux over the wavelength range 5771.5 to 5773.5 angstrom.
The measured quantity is 5.28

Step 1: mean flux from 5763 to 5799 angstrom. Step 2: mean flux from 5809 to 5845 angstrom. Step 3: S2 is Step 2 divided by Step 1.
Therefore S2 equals 1.05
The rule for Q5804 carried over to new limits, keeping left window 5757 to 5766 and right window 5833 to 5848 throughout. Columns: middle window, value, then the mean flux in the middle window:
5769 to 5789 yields 0.025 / 4.92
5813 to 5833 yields 0.025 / 5.22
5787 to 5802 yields -0.018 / 5.24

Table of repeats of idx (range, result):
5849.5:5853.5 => 5.48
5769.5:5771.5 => 5.39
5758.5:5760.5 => 4.87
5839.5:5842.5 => 5.32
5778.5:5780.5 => 4.8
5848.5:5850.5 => 4.33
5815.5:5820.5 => 5.4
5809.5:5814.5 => 5.24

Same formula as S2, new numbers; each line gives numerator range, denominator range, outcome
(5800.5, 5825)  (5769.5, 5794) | 1.11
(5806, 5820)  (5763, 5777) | 1.08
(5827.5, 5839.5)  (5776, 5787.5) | 1.08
